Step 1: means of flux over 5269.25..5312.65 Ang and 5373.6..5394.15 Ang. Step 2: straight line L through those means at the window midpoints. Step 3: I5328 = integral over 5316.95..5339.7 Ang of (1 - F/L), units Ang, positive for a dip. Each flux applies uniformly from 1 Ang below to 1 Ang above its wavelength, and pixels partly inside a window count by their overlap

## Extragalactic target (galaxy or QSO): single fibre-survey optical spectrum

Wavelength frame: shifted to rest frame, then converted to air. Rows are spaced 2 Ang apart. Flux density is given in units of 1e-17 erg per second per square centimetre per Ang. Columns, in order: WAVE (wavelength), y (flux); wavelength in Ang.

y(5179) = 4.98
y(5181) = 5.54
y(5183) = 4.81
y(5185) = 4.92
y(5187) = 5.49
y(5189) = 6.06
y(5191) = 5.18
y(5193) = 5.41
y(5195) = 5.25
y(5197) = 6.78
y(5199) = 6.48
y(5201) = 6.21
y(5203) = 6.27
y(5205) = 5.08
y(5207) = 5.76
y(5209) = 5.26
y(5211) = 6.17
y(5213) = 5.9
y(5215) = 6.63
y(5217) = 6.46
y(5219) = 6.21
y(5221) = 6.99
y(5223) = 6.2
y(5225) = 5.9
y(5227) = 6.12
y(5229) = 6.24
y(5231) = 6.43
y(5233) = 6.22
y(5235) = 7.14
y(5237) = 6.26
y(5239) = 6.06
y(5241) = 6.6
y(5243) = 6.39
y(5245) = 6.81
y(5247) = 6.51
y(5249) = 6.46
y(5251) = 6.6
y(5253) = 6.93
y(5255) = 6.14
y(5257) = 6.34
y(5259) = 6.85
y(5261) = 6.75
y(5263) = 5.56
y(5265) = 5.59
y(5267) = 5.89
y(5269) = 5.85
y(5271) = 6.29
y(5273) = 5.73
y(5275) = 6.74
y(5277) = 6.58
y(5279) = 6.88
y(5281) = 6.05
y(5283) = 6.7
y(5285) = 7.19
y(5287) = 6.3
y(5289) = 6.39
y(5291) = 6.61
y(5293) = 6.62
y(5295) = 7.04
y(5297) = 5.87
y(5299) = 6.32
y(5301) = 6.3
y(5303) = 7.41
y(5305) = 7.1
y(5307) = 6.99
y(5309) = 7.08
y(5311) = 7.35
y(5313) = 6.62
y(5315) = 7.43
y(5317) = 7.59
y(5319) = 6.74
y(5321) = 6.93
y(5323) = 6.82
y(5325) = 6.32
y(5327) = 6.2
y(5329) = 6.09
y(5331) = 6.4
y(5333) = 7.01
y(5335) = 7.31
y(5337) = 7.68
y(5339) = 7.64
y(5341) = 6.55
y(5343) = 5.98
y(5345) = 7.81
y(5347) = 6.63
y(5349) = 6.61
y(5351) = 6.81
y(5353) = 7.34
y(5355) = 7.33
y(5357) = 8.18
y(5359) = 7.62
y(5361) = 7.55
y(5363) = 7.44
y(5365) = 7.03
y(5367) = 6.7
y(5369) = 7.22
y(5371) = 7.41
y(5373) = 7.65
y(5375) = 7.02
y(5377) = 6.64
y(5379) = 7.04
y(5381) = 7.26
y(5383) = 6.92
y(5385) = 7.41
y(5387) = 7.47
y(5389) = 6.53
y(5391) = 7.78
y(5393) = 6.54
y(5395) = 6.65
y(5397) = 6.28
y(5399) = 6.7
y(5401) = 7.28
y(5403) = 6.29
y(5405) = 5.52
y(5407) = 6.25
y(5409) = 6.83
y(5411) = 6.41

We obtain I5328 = -0.2 Ang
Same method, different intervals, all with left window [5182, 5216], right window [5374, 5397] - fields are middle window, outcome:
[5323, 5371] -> -2.0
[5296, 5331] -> -1.4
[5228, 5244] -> -1.1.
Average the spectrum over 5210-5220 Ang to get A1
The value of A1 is 6.27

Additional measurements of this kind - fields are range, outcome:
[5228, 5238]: 6.46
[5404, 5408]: 5.88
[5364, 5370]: 6.98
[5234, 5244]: 6.49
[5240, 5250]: 6.55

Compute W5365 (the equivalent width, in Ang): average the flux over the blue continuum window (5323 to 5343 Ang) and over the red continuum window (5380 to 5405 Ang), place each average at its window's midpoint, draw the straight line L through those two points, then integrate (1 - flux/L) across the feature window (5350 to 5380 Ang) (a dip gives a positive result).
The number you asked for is -2.0 Ang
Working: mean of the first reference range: 6.76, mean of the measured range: 7.27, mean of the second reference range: 6.87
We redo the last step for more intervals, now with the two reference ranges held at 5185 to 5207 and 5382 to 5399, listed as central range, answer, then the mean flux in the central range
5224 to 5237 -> -0.8 Ang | 6.34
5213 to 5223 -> -0.9 Ang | 6.47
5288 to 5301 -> -0.2 Ang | 6.46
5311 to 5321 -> -0.9 Ang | 7.1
